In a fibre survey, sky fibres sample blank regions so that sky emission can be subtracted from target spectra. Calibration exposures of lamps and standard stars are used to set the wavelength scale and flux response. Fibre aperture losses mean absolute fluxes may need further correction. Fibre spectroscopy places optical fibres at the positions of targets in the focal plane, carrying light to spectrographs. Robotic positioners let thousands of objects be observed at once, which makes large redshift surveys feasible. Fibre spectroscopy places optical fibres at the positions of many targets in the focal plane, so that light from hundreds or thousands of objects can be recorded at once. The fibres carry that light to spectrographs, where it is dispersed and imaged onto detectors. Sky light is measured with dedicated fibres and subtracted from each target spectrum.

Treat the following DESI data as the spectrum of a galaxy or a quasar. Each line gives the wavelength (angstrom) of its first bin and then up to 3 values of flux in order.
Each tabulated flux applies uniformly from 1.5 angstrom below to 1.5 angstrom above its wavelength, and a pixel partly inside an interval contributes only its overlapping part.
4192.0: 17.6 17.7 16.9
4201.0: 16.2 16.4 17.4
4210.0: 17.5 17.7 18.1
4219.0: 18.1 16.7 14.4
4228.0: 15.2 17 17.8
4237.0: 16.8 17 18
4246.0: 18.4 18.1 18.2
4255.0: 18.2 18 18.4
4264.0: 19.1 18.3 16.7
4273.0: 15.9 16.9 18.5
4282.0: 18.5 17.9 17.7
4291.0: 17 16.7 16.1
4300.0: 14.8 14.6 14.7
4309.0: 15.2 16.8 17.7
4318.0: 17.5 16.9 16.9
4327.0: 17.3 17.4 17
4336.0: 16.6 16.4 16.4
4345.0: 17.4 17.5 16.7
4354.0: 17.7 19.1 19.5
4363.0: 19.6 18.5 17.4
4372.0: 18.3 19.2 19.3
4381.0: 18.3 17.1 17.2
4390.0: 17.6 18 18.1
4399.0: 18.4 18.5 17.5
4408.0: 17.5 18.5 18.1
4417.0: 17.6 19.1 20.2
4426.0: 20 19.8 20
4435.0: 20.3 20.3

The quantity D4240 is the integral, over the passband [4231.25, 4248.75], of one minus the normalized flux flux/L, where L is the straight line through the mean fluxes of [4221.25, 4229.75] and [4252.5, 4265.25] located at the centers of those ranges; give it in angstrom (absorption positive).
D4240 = -1.0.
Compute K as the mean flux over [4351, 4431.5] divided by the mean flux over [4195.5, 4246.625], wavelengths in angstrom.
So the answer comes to 1.1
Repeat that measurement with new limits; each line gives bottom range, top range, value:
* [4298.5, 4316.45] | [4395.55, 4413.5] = 1.16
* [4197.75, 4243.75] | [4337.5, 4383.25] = 1.07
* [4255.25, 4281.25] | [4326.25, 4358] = 0.97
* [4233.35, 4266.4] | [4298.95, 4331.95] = 0.91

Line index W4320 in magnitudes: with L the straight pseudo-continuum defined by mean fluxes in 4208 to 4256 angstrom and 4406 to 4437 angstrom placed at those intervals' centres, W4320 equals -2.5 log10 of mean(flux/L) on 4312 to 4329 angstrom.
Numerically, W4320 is 0.06 mag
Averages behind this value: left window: 17.3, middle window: 17.2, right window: 19.1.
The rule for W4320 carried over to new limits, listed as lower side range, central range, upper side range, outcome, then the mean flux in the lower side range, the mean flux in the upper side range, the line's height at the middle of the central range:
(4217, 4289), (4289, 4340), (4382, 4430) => 0.086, 17.5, 18.3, 17.8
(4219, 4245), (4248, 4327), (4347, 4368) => 0.020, 16.7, 18.4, 17.5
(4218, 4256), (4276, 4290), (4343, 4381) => -0.022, 17.2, 18.3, 17.6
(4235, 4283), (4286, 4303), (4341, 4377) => 0.101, 17.8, 18.1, 17.9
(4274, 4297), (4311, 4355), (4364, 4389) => 0.047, 17.5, 18.2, 17.8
